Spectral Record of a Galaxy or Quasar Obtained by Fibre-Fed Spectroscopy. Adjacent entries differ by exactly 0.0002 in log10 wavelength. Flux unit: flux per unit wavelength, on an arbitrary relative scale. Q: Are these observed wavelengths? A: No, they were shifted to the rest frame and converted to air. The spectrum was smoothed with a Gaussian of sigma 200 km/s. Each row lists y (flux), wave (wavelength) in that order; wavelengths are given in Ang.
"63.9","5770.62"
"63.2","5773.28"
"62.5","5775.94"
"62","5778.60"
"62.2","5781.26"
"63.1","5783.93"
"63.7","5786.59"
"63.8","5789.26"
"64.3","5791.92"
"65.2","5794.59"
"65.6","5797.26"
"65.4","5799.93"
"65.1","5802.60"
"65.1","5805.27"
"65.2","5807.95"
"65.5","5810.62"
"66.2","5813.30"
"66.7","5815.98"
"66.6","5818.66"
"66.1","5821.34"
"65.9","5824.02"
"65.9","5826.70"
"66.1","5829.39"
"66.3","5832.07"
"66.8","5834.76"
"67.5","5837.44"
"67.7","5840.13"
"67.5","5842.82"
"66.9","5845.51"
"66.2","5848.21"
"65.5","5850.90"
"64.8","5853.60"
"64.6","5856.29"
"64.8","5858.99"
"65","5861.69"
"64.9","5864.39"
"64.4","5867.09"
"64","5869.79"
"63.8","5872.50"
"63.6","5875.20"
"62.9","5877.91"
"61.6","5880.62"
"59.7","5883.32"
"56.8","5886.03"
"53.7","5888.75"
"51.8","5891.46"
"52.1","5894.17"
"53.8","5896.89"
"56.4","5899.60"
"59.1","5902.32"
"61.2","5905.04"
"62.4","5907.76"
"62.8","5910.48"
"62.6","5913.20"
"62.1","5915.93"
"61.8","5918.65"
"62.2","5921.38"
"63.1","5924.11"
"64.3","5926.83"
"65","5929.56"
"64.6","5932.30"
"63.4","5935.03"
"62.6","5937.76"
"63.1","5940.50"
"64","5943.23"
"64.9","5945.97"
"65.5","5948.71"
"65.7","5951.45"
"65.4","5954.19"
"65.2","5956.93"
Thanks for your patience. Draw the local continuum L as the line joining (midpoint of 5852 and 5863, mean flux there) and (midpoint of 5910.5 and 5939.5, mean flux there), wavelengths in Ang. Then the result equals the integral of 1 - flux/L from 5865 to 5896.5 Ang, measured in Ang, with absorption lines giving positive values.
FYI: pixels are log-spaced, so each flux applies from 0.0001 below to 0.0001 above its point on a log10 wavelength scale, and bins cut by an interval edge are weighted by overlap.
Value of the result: 2.36 Ang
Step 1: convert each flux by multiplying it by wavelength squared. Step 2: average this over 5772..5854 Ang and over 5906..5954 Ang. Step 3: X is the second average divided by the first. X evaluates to 1.0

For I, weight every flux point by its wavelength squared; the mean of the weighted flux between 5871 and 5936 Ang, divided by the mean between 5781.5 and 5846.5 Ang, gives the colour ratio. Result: 0.95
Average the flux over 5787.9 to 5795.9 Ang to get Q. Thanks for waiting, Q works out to 64.4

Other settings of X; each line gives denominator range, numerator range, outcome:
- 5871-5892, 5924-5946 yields 1.09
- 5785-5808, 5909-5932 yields 1.02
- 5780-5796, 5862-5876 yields 1.04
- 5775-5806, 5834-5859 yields 1.06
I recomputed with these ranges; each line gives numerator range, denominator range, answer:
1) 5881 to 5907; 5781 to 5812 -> 0.90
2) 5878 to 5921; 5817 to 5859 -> 0.91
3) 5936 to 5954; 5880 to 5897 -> 1.18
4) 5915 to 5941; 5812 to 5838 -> 0.99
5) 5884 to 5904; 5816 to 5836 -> 0.85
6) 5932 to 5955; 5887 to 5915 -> 1.13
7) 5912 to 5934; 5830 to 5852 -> 0.97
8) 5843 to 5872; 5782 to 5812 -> 1.03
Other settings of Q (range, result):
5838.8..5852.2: 66.8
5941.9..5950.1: 64.8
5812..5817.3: 66.4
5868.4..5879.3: 63.5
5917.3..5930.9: 63.3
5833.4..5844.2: 67.4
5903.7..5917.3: 62.2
